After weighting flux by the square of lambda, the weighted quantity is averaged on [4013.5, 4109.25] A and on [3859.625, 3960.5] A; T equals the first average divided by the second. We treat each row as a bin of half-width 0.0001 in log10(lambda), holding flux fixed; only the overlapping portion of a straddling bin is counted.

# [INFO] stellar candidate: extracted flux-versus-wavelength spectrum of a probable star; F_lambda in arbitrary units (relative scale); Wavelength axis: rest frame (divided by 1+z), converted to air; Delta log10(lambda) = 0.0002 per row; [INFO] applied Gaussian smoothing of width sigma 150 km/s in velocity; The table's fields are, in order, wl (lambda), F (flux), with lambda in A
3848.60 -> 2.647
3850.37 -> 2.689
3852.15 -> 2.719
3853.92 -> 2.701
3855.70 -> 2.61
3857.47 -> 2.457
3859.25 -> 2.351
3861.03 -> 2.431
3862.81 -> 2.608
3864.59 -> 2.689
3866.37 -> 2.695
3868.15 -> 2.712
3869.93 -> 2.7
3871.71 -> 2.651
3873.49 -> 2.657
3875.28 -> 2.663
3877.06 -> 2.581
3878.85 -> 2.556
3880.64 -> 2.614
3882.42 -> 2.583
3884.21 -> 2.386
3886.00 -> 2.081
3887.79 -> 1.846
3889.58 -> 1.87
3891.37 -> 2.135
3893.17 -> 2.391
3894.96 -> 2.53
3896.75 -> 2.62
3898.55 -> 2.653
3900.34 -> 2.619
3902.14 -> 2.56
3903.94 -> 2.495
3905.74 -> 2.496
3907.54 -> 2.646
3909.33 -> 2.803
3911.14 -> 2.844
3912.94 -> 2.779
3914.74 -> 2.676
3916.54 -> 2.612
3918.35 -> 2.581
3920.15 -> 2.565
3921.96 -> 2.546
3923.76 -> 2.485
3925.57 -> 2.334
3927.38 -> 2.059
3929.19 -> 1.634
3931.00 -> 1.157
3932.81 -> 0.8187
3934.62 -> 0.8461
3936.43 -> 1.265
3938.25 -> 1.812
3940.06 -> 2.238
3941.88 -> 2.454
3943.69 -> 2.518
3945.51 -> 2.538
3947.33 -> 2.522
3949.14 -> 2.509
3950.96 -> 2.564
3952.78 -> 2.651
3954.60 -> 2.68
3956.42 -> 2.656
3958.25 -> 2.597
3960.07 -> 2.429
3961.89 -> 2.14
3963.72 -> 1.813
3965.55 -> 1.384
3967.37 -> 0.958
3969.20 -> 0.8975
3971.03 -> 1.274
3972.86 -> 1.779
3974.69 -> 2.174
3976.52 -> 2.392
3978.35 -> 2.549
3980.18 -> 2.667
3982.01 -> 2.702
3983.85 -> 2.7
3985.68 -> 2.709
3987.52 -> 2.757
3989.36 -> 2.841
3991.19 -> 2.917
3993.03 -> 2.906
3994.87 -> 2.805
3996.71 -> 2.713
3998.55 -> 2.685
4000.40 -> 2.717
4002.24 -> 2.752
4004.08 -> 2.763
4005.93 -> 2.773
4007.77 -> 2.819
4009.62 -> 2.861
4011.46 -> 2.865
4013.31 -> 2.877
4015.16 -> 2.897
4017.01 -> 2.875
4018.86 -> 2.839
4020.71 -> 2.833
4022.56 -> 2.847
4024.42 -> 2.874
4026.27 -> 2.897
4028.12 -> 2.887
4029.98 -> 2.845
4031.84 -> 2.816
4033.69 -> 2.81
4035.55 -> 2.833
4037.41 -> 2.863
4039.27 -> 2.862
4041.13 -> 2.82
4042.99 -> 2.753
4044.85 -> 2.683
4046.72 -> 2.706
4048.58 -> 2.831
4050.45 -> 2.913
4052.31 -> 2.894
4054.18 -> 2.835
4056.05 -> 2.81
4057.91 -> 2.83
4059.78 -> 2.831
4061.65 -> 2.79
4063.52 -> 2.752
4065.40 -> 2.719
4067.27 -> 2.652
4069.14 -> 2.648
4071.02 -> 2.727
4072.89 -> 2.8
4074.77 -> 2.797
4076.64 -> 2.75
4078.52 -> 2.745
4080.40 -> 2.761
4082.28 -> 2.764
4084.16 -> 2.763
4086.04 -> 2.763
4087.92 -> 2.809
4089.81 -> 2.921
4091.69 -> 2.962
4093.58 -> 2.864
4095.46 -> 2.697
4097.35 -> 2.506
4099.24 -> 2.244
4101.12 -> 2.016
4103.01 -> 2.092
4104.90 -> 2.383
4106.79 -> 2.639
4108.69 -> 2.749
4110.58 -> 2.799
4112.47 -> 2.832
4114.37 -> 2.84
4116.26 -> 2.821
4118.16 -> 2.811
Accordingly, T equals 1.24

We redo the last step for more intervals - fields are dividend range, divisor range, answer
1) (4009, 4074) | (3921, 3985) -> 1.41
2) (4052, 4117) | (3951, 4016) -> 1.15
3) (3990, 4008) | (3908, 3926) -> 1.10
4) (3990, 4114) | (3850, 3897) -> 1.21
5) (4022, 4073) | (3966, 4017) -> 1.15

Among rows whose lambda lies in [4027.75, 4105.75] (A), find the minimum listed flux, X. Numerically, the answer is 2.016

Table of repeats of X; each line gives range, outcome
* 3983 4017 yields 2.685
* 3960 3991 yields 0.8975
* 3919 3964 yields 0.8187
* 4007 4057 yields 2.683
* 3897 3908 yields 2.495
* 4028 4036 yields 2.81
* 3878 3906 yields 1.846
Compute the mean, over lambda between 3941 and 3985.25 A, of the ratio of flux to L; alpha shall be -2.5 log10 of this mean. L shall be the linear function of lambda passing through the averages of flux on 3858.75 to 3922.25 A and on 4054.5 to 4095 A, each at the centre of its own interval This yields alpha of 0.18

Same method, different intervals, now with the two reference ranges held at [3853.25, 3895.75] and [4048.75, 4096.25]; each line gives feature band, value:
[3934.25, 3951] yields 0.20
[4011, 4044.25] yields -0.05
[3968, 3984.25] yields 0.26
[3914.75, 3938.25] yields 0.30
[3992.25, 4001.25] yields -0.04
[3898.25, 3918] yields -0.05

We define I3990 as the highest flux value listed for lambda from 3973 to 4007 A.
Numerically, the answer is 2.917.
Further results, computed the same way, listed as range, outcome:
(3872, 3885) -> 2.663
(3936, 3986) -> 2.709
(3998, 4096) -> 2.962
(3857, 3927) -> 2.844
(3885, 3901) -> 2.653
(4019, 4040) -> 2.897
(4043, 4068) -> 2.913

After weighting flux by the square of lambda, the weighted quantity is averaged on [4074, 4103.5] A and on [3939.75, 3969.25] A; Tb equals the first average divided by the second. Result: 1.3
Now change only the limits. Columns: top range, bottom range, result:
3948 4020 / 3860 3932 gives 1.06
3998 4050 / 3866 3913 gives 1.20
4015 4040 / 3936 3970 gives 1.38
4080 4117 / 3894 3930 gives 1.15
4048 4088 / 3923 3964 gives 1.39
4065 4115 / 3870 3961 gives 1.24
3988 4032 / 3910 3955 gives 1.32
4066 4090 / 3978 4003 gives 1.05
